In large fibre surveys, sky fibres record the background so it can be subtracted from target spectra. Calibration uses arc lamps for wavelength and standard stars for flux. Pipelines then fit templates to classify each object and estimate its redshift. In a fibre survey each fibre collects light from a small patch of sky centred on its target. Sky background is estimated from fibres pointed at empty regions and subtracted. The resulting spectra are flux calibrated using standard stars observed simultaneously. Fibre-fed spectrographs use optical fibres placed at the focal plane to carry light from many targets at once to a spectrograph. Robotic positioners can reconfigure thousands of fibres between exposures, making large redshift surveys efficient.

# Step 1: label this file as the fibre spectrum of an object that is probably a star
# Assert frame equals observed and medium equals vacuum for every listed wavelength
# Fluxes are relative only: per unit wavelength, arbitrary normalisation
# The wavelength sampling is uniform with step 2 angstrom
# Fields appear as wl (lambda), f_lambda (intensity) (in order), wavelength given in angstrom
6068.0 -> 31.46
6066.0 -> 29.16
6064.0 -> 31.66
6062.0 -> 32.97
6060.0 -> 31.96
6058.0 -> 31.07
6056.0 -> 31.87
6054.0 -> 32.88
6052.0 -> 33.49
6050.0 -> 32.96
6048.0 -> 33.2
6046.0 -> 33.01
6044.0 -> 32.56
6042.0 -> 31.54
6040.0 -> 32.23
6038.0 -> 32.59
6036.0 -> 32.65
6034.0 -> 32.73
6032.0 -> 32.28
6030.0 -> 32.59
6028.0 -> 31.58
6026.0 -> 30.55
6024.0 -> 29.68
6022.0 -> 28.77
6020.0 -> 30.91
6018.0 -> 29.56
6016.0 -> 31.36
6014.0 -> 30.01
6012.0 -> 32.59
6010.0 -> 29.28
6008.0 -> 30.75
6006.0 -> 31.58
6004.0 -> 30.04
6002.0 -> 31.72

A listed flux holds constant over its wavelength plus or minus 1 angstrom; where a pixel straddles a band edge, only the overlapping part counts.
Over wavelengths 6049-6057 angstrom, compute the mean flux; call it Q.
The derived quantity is 32.8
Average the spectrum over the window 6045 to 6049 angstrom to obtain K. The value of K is 33.1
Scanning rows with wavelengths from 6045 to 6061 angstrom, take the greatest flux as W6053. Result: 33.49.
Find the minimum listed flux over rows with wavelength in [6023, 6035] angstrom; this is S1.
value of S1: 29.68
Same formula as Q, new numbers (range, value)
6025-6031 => 31.6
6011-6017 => 31.3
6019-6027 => 30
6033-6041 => 32.5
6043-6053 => 33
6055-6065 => 31.9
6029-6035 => 32.5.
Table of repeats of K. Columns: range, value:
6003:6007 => 30.8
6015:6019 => 30.5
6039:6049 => 32.5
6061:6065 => 32.3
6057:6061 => 31.5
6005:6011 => 30.5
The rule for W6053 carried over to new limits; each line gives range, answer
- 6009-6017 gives 32.59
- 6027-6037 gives 32.73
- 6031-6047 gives 33.01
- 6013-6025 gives 31.36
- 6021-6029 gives 31.58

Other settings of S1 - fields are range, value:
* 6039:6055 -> 31.54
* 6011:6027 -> 28.77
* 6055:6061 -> 31.07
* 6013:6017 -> 30.01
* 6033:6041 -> 32.23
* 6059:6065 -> 31.66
